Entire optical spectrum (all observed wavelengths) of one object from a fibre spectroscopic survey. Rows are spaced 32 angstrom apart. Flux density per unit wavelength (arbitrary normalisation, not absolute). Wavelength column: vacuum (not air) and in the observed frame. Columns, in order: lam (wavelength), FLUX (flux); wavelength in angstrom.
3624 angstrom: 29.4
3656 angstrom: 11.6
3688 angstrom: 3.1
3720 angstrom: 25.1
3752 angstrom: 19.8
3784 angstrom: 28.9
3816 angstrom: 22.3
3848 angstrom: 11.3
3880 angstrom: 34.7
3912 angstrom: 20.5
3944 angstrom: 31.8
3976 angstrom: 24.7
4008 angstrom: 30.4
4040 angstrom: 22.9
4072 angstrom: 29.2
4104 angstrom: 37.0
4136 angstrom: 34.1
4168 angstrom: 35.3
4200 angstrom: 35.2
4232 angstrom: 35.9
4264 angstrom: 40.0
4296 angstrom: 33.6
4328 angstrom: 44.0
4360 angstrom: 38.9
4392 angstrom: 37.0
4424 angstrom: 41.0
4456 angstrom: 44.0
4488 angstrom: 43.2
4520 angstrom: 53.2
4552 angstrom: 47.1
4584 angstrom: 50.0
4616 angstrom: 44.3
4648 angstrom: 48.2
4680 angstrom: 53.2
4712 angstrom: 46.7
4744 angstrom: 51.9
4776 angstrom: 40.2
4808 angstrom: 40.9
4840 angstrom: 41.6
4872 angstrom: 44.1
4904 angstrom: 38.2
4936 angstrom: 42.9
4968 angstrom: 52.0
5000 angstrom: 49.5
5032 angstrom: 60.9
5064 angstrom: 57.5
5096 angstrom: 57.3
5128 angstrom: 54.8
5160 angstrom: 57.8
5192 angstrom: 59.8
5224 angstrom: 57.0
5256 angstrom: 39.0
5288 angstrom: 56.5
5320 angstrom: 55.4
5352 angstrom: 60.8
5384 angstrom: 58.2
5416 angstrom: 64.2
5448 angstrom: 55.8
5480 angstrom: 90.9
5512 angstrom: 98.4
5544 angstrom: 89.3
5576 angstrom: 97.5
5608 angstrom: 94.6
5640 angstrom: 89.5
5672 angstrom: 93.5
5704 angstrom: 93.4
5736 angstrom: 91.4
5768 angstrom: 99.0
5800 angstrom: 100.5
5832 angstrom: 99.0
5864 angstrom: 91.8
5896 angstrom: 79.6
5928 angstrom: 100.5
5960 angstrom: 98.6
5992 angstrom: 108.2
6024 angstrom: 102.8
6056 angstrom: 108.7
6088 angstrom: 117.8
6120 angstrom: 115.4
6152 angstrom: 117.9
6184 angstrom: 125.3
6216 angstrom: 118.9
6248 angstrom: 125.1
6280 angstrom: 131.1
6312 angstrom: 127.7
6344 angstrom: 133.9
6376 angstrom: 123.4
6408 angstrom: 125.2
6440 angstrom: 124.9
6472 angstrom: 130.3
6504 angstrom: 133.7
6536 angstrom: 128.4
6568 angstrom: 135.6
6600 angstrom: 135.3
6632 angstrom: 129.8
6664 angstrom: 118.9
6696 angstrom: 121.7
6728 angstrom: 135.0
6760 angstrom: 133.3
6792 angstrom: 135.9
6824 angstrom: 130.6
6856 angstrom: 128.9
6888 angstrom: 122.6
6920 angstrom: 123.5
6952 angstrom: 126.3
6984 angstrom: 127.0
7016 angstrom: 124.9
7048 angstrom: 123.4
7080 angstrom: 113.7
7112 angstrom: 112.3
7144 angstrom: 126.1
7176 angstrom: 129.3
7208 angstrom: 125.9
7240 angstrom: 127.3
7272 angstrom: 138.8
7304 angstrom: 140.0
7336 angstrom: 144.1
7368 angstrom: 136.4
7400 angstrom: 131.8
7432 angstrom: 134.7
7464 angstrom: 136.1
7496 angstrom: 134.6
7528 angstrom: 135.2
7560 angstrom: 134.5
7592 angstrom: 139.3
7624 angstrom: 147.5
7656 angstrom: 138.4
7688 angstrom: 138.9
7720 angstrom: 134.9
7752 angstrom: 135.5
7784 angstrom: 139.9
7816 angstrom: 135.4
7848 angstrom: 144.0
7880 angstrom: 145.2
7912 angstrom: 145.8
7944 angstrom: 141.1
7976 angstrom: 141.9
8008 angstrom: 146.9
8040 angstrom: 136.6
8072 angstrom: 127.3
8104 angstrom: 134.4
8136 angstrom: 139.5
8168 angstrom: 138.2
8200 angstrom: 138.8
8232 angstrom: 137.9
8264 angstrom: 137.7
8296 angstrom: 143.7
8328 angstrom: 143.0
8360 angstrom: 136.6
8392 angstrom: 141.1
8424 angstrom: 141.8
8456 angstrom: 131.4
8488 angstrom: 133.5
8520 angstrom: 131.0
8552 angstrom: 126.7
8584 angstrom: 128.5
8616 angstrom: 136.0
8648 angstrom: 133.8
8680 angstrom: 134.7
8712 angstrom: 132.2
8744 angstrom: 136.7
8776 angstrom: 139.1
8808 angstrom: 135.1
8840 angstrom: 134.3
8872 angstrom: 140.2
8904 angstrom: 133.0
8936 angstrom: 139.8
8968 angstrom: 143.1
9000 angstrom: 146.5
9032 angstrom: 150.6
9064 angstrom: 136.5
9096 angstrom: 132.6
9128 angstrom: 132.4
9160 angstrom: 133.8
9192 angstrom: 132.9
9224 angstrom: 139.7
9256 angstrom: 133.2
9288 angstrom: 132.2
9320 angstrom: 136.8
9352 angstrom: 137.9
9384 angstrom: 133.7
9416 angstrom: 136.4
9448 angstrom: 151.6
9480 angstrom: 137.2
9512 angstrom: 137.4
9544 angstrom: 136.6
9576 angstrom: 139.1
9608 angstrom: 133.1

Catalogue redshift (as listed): 0.37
